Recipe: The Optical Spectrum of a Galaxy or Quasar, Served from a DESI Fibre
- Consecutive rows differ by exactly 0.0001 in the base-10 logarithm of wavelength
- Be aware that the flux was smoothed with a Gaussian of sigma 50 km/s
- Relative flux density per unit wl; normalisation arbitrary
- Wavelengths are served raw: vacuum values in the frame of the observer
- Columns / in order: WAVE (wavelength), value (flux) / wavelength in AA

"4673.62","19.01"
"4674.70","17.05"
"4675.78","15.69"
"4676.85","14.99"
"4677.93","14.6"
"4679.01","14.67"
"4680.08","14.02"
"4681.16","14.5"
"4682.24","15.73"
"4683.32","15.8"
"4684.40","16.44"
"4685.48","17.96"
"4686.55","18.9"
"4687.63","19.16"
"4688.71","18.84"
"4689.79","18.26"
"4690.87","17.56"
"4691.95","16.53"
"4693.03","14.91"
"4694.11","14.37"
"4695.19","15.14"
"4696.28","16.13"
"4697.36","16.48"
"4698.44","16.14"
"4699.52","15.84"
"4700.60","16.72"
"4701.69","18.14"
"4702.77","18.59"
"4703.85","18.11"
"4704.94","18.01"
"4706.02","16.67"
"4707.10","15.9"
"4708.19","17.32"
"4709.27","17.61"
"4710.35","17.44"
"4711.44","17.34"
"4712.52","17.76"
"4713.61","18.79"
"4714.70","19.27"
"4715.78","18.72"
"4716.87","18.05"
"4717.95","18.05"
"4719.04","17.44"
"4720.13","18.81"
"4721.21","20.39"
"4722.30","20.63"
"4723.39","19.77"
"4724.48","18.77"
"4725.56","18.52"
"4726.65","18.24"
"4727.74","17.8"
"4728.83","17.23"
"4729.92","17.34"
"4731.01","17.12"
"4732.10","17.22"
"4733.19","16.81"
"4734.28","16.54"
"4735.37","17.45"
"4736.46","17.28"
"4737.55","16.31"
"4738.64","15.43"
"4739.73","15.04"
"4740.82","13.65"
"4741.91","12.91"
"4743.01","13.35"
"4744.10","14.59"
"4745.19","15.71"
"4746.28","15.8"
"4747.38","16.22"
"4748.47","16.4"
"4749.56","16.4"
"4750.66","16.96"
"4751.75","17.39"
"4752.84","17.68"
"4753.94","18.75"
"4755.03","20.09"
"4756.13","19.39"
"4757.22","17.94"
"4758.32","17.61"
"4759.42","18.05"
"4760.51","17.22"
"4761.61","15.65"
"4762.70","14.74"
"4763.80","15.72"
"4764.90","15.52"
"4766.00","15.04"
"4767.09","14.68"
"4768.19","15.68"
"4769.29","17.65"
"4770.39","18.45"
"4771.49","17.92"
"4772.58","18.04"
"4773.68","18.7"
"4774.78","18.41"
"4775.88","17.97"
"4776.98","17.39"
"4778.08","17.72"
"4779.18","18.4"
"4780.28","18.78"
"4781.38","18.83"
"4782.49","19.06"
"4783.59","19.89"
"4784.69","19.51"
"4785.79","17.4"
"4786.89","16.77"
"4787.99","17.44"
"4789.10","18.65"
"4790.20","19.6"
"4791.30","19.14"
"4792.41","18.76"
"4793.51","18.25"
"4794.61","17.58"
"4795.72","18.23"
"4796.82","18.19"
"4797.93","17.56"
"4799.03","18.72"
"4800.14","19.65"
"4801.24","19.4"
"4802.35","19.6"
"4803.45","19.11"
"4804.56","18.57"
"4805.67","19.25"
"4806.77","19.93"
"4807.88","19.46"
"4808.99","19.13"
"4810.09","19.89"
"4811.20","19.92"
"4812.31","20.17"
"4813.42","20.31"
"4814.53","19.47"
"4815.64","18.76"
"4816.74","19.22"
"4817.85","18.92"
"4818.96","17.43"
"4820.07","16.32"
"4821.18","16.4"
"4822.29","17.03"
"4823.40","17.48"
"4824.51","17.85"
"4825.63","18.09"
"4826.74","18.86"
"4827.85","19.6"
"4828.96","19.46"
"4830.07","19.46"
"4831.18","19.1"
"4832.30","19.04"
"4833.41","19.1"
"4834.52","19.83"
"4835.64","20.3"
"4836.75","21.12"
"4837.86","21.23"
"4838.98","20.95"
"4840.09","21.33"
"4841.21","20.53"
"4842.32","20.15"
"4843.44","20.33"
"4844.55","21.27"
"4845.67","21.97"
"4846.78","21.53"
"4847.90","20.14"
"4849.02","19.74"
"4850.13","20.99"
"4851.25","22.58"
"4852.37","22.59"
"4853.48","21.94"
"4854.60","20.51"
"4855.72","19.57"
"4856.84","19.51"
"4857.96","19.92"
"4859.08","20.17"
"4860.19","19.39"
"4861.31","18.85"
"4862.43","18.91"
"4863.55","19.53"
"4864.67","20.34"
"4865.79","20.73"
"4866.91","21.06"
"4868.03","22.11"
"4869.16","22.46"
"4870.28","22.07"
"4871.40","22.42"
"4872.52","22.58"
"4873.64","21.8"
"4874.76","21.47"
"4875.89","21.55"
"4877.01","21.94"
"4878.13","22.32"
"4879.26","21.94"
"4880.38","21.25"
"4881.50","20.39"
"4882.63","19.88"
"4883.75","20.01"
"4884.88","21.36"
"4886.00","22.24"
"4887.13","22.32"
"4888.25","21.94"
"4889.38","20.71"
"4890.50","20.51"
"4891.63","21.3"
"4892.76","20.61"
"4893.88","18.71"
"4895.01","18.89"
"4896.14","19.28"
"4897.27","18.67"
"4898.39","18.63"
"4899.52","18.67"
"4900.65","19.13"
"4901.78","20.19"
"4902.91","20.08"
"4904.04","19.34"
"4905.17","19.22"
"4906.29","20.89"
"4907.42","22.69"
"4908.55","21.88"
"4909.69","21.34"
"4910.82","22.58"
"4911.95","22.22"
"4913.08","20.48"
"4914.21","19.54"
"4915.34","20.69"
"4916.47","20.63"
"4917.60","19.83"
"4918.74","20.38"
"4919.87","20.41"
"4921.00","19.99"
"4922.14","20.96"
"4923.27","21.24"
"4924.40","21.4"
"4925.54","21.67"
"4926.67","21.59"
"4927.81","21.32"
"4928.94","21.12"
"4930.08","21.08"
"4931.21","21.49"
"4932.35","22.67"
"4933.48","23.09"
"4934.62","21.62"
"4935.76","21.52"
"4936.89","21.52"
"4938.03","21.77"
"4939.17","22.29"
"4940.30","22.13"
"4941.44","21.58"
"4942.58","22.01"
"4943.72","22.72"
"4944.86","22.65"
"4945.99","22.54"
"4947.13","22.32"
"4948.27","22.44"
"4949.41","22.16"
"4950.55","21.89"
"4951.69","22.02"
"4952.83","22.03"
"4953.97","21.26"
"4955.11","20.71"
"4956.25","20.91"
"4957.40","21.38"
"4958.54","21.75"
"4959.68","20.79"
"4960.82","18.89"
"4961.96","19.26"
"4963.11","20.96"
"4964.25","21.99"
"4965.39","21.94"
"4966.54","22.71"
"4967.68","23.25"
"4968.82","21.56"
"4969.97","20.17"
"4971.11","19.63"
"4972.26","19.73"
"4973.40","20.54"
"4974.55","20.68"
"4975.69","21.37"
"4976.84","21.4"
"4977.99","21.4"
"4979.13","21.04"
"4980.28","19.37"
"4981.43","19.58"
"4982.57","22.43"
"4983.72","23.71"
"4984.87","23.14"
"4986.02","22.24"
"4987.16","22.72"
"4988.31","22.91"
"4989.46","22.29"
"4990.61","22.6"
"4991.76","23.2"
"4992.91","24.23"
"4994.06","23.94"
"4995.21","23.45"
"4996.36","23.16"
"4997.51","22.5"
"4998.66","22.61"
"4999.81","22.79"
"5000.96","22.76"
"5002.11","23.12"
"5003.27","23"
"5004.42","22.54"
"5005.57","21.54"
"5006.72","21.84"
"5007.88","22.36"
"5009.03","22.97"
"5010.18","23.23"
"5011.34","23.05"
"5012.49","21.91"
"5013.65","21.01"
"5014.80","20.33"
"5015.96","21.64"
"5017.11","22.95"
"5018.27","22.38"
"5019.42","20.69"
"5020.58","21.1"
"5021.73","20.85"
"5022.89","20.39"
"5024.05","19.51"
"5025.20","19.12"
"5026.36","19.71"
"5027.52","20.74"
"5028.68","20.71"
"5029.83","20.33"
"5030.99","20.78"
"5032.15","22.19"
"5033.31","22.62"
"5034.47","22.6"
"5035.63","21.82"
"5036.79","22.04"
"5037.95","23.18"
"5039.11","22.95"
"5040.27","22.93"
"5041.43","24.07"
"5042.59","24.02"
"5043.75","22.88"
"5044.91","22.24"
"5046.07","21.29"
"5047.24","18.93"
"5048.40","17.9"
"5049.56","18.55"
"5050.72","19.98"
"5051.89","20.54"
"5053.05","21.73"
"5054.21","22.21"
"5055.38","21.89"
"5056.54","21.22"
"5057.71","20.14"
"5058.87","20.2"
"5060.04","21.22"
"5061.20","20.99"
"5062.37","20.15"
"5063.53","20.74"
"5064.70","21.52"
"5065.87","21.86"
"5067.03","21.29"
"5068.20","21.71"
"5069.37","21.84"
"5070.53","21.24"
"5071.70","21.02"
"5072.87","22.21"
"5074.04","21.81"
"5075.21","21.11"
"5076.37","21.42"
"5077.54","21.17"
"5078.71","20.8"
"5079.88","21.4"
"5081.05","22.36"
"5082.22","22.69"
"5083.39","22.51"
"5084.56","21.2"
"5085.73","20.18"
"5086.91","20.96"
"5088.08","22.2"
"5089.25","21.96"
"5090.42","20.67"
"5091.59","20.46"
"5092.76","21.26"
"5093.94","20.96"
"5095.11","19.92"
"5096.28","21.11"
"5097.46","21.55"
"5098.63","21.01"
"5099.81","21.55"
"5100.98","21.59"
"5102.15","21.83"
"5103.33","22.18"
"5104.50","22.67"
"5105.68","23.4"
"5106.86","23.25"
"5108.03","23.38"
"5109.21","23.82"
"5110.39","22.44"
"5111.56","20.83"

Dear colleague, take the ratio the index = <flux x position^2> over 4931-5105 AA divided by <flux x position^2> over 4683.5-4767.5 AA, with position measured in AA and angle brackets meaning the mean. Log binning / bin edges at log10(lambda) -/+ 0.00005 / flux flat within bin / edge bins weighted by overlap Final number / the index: 1.4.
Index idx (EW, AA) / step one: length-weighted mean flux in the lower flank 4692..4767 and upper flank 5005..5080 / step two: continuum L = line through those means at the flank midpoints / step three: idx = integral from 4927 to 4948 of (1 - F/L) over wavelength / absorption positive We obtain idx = -2.2 AA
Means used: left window 17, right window 21.4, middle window 22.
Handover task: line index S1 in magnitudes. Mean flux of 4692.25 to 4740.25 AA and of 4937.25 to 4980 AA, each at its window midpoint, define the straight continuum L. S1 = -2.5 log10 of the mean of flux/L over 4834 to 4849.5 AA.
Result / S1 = -0.07 mag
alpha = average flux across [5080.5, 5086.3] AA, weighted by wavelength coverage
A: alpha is 21.8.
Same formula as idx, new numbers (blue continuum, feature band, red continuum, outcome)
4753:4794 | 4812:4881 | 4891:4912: -3.8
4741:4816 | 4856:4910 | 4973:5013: -1.6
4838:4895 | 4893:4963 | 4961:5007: 1.5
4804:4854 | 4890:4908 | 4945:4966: 0.7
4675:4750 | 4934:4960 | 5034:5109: -2.5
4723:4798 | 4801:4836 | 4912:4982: -0.8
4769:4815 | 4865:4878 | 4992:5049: -1.3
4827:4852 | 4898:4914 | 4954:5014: 0.4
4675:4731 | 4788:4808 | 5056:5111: -0.5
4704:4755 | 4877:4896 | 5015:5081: -1.6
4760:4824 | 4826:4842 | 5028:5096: -1.1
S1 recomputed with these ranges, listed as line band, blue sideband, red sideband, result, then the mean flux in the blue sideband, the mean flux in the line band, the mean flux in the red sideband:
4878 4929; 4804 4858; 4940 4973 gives 0.005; 19.7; 20.6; 21.5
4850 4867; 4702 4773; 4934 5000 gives -0.041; 17.2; 20.4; 21.8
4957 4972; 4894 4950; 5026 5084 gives 0.006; 21.1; 21.1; 21.4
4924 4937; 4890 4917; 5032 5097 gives -0.063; 20.3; 21.7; 21.4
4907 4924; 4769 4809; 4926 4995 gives -0.004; 18.6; 21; 21.7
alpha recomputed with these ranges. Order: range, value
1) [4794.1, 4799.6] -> 18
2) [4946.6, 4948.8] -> 22.4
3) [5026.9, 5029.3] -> 20.7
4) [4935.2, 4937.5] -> 21.6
